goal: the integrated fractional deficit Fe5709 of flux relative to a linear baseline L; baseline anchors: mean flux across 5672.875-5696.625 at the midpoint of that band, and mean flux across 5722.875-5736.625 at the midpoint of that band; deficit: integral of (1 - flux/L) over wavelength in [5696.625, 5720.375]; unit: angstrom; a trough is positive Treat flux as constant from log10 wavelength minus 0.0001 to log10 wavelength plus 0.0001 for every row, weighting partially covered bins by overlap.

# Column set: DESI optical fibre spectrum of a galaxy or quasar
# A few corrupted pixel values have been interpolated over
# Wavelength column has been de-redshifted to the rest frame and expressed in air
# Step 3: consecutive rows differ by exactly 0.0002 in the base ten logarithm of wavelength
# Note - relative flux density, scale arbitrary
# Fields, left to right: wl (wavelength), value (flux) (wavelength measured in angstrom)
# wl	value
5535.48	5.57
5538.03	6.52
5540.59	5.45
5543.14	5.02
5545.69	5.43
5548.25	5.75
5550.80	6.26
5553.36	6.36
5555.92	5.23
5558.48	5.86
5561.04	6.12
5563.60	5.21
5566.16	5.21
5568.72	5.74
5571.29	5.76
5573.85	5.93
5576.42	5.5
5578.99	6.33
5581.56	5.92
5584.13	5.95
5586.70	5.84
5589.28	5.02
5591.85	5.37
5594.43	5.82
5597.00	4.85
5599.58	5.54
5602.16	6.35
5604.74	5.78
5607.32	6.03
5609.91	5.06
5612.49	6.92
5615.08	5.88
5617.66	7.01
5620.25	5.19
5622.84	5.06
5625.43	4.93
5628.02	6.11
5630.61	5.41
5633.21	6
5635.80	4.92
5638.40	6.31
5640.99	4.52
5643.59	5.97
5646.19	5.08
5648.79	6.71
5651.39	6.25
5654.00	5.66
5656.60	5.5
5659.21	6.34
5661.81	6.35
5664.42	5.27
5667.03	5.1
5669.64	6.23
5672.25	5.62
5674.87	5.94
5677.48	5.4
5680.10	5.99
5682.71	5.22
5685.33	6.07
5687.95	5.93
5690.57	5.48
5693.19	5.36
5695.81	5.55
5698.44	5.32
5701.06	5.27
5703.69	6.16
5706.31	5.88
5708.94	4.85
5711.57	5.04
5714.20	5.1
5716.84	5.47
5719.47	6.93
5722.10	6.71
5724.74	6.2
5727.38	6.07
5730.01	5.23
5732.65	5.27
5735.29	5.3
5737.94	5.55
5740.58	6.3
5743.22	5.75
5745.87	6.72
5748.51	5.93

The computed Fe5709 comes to 0.5 angstrom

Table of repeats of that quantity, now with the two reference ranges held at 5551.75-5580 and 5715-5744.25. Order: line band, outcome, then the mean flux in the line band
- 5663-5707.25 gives 1.6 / 5.63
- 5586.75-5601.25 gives 1.0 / 5.39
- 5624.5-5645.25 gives 1.0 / 5.52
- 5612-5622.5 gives -0.5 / 6.09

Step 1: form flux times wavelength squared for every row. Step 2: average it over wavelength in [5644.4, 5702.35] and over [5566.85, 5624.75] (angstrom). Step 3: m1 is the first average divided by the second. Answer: 1.02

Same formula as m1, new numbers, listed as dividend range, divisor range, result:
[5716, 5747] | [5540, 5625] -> 1.10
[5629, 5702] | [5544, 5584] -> 1.02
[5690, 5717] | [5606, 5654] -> 0.97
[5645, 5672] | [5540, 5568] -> 1.08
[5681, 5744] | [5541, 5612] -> 1.05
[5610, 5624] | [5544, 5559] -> 1.05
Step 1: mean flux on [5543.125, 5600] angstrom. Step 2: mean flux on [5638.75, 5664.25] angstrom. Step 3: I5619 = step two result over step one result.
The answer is 1.0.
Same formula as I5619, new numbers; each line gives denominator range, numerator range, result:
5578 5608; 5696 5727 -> 1.00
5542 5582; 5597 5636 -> 1.00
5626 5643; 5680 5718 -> 0.99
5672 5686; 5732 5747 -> 1.02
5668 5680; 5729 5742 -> 0.96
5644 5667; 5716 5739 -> 1.00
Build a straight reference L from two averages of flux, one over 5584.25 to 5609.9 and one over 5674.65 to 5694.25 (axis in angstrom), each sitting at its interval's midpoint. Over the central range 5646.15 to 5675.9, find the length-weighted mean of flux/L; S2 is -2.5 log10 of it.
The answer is -0.04 mag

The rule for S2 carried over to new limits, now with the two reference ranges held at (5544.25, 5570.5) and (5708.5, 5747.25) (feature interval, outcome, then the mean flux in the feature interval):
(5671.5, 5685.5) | 0.02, 5.68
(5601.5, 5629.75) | -0.02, 5.83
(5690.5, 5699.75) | 0.07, 5.42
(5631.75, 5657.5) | 0.01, 5.69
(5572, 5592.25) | 0.00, 5.75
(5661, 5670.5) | 0.02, 5.68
